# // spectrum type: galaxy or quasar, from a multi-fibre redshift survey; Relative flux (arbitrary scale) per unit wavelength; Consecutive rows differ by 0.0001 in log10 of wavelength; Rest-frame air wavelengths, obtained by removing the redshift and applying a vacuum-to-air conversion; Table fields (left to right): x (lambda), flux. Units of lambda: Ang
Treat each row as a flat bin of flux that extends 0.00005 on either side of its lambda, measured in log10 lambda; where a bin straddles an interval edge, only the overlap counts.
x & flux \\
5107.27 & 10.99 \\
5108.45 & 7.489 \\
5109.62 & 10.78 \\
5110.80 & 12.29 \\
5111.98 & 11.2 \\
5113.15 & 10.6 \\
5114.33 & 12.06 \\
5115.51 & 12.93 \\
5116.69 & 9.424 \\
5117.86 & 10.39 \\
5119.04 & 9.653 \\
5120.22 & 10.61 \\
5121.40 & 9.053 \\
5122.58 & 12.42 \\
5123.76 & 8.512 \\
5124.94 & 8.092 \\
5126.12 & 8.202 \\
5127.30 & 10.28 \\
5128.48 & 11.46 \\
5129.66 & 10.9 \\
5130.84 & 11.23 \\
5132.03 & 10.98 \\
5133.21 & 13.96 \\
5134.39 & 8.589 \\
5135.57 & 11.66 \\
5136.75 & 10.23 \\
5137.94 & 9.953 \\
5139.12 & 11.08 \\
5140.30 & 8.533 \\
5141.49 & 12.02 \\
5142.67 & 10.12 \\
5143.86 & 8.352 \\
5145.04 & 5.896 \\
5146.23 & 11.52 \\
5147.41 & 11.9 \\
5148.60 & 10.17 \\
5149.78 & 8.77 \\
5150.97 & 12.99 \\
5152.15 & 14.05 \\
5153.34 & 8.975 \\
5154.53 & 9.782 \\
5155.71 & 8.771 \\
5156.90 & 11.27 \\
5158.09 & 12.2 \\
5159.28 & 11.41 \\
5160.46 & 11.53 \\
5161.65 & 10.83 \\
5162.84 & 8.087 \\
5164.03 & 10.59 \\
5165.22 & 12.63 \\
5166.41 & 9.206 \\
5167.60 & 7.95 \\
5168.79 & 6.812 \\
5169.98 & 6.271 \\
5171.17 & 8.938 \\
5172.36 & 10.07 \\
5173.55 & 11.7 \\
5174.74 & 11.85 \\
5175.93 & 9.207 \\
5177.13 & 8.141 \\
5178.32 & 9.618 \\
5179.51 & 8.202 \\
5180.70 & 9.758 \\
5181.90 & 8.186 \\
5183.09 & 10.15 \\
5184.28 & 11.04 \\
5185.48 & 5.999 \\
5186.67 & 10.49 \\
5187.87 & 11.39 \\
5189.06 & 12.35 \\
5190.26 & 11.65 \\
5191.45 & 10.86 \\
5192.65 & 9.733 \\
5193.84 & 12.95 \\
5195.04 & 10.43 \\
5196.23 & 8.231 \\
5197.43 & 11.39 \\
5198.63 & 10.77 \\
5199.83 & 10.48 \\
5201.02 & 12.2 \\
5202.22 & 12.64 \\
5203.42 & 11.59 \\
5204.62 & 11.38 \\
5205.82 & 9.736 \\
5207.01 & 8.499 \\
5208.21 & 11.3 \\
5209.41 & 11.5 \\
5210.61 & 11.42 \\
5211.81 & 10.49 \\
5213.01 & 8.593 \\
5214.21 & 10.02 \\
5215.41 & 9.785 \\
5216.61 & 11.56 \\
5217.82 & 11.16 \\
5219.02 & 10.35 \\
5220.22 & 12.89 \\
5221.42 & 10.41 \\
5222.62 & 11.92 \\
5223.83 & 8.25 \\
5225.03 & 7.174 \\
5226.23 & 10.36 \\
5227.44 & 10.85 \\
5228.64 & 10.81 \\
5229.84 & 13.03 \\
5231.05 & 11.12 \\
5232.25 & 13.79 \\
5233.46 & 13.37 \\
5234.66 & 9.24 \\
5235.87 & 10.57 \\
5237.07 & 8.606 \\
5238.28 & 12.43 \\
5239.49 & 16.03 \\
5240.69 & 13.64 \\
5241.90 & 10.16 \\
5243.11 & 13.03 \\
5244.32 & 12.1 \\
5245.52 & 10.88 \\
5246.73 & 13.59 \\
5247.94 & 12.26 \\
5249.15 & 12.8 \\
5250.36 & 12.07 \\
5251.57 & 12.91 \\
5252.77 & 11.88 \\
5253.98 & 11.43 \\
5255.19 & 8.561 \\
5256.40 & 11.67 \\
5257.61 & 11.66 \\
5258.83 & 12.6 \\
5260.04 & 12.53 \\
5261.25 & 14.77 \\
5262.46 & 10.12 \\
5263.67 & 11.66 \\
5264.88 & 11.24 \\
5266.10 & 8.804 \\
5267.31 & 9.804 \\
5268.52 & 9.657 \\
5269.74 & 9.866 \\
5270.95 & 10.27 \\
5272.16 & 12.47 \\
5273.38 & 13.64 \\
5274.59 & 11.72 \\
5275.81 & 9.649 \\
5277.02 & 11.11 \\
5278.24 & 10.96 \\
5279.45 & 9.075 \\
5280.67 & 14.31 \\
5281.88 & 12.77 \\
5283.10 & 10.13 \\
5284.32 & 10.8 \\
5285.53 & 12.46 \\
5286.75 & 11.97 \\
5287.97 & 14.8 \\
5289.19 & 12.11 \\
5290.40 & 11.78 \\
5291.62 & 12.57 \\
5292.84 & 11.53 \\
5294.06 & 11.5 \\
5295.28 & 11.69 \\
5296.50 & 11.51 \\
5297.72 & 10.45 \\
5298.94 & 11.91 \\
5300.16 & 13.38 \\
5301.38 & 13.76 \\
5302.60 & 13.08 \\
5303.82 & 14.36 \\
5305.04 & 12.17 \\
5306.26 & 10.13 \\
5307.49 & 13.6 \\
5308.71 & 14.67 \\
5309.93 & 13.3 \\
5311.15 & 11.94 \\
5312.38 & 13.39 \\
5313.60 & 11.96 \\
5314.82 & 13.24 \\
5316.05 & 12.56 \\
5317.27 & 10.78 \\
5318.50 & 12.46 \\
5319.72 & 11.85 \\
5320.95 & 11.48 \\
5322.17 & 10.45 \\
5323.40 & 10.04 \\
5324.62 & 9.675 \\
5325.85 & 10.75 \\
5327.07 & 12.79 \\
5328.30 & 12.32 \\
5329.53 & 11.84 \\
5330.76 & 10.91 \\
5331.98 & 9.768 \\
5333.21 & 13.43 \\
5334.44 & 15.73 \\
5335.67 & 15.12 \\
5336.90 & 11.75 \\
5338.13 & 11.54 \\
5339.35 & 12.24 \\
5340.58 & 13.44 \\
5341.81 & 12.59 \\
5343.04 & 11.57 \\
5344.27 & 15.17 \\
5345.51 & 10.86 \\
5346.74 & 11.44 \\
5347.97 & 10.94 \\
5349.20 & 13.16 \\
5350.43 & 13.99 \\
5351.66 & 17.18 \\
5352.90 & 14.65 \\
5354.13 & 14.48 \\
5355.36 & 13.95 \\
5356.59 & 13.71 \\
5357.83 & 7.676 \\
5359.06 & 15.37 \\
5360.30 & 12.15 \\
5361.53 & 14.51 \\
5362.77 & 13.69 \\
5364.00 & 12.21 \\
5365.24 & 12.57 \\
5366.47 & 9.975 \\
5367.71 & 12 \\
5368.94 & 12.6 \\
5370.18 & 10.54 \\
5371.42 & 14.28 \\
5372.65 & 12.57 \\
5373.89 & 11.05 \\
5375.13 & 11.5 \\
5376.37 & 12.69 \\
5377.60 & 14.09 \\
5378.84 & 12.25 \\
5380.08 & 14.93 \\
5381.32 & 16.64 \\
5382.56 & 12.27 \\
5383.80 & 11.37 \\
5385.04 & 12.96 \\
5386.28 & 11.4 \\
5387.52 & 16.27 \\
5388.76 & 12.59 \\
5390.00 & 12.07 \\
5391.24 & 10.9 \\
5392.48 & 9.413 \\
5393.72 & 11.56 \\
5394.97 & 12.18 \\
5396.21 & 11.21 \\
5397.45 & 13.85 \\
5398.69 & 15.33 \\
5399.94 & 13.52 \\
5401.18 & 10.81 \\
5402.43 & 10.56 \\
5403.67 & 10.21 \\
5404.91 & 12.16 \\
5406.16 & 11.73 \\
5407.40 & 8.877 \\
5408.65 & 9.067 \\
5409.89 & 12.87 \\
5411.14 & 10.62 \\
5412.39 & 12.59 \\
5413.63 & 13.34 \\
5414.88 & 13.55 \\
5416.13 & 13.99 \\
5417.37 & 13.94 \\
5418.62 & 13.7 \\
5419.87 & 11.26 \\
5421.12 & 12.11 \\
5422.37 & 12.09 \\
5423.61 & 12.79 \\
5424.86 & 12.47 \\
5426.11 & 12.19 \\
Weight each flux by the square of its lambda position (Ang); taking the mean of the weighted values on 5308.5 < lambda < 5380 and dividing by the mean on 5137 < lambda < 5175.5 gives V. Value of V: 1.33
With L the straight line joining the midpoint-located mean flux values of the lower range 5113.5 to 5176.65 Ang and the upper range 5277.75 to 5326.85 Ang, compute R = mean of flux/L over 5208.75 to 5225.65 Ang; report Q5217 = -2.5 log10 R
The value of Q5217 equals 0.07 mag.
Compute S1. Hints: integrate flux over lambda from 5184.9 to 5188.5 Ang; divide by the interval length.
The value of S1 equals 9.35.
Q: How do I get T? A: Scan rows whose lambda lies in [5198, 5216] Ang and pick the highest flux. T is 12.64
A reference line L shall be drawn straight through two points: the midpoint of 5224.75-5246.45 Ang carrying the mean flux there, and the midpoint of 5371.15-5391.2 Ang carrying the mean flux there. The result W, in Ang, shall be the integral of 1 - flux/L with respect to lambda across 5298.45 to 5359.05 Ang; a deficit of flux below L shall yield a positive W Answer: -0.3 Ang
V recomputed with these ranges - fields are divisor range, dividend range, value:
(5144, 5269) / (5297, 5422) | 1.23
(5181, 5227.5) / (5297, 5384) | 1.26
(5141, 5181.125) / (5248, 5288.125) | 1.20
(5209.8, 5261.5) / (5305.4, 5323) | 1.10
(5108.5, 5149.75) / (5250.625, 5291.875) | 1.17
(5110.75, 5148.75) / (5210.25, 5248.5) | 1.12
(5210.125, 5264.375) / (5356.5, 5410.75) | 1.13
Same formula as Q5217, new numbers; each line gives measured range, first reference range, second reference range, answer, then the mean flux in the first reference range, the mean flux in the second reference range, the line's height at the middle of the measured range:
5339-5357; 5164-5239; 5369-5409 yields -0.13 mag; 10.4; 12.2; 11.8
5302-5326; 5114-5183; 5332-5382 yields 0.02 mag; 10.1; 13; 12.4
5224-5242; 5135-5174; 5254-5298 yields -0.04 mag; 10.1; 11.5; 11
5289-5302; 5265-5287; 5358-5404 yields -0.06 mag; 11.1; 12.5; 11.3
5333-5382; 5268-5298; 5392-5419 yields -0.10 mag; 11.6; 12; 11.9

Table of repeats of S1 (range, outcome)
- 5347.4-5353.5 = 14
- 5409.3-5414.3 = 12.3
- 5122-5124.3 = 10.5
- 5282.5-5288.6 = 12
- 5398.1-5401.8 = 13.2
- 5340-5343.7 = 12.6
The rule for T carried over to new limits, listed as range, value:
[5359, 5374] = 15.37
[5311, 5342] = 15.73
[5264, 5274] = 13.64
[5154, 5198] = 12.95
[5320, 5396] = 17.18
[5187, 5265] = 16.03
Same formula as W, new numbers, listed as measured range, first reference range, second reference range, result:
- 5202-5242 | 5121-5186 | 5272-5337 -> -0.2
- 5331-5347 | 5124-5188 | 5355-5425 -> -1.1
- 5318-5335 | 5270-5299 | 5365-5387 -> 0.6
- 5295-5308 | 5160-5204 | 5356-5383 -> -0.7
